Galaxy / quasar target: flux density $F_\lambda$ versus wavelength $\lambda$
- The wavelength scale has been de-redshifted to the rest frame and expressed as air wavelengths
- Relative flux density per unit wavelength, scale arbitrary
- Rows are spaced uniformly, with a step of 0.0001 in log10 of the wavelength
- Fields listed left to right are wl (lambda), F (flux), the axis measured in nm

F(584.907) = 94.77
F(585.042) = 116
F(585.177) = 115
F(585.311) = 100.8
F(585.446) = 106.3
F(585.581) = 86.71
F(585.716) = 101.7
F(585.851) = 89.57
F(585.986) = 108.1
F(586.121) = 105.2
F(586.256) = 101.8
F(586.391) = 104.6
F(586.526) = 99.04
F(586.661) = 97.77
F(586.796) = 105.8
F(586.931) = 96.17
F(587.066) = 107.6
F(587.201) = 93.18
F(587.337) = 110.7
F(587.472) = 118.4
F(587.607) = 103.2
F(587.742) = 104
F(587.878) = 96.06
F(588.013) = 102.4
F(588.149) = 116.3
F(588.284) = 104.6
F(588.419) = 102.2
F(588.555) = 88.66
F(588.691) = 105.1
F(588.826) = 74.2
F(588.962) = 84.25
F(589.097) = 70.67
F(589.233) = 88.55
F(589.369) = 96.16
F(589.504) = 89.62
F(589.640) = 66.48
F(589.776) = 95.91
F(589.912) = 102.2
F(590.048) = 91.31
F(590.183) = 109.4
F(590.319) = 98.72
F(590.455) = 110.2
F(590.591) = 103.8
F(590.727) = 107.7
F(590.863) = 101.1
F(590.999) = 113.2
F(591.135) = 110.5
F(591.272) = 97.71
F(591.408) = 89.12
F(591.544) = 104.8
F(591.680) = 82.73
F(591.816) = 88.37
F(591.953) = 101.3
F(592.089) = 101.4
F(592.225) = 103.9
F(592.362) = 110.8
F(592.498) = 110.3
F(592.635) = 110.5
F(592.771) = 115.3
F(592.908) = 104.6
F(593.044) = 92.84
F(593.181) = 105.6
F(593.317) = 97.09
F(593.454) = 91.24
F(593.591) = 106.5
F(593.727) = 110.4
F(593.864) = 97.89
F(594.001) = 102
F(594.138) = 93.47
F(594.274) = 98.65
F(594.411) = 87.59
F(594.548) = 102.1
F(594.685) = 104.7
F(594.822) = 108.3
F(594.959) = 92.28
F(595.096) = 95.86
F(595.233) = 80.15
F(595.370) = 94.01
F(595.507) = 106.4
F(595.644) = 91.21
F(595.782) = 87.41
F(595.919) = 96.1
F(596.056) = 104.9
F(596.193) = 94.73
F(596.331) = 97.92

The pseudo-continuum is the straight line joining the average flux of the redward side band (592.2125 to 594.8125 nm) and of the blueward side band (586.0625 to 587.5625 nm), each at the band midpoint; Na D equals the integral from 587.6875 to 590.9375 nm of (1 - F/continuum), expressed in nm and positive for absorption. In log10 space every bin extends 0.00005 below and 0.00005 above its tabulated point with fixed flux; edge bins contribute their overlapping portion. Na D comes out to 0.220 nm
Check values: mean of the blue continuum 104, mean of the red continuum 102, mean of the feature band 96.2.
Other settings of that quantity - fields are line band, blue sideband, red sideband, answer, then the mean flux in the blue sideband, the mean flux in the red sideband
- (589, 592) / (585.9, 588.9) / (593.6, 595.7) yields 0.12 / 102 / 98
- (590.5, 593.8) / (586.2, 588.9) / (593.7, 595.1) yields -0.09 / 102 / 99.2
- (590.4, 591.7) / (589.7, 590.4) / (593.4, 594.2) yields -0.04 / 99.4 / 100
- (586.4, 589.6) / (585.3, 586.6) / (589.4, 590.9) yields 0.04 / 100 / 97.8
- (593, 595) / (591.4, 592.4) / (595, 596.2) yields -0.07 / 97.9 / 94.5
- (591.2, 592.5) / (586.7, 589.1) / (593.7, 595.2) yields 0.01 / 99.8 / 98.6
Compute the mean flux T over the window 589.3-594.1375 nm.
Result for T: 100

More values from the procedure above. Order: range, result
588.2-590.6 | 93.4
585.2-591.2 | 99.4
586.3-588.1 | 103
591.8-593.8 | 104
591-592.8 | 102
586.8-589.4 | 98.2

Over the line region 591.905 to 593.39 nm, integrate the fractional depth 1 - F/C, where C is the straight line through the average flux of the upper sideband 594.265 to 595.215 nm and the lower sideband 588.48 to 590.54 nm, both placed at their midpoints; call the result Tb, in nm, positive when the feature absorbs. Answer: -0.15 nm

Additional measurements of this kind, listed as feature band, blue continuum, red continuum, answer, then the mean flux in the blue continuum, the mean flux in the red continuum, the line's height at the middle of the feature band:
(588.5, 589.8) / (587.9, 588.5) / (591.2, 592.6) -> 0.227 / 105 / 99.3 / 104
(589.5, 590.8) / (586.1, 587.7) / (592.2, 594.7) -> 0.063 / 104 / 102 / 103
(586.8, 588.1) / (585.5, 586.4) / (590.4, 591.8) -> -0.050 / 99.4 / 102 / 100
